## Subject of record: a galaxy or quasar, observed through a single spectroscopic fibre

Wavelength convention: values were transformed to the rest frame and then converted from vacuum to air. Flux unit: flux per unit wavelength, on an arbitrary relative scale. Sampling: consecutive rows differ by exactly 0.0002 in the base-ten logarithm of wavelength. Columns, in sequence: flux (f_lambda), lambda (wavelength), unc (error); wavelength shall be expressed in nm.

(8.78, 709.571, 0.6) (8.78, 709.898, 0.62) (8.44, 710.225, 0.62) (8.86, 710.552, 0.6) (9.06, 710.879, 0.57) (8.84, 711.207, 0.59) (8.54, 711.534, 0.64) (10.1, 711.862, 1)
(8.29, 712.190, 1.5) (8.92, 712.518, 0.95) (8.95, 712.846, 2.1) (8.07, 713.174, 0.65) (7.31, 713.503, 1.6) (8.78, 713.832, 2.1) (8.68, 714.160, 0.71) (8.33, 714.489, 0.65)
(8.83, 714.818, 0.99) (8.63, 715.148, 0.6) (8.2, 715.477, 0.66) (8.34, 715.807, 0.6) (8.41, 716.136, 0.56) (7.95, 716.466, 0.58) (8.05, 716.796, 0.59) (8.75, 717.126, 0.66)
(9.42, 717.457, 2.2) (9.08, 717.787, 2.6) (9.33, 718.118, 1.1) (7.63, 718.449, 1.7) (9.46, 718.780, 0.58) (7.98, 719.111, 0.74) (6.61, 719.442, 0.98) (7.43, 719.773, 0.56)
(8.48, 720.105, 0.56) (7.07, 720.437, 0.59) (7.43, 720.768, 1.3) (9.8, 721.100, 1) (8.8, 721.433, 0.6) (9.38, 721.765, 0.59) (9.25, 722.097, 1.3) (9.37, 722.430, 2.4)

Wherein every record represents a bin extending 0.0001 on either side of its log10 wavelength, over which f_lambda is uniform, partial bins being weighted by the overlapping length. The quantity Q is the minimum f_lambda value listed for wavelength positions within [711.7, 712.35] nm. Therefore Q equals 8.29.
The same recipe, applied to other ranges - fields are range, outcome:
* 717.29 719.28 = 7.63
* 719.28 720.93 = 6.61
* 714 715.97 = 8.2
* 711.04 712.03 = 8.54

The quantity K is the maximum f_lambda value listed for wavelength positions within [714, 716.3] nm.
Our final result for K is 8.83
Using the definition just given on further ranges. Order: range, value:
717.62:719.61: 9.46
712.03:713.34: 8.95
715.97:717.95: 9.42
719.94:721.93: 9.8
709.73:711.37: 9.06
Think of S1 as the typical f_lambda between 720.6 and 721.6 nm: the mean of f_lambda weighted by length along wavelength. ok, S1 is 8.68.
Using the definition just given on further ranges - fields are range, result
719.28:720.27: 7.51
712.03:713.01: 8.73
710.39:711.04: 8.96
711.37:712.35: 8.98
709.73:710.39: 8.61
